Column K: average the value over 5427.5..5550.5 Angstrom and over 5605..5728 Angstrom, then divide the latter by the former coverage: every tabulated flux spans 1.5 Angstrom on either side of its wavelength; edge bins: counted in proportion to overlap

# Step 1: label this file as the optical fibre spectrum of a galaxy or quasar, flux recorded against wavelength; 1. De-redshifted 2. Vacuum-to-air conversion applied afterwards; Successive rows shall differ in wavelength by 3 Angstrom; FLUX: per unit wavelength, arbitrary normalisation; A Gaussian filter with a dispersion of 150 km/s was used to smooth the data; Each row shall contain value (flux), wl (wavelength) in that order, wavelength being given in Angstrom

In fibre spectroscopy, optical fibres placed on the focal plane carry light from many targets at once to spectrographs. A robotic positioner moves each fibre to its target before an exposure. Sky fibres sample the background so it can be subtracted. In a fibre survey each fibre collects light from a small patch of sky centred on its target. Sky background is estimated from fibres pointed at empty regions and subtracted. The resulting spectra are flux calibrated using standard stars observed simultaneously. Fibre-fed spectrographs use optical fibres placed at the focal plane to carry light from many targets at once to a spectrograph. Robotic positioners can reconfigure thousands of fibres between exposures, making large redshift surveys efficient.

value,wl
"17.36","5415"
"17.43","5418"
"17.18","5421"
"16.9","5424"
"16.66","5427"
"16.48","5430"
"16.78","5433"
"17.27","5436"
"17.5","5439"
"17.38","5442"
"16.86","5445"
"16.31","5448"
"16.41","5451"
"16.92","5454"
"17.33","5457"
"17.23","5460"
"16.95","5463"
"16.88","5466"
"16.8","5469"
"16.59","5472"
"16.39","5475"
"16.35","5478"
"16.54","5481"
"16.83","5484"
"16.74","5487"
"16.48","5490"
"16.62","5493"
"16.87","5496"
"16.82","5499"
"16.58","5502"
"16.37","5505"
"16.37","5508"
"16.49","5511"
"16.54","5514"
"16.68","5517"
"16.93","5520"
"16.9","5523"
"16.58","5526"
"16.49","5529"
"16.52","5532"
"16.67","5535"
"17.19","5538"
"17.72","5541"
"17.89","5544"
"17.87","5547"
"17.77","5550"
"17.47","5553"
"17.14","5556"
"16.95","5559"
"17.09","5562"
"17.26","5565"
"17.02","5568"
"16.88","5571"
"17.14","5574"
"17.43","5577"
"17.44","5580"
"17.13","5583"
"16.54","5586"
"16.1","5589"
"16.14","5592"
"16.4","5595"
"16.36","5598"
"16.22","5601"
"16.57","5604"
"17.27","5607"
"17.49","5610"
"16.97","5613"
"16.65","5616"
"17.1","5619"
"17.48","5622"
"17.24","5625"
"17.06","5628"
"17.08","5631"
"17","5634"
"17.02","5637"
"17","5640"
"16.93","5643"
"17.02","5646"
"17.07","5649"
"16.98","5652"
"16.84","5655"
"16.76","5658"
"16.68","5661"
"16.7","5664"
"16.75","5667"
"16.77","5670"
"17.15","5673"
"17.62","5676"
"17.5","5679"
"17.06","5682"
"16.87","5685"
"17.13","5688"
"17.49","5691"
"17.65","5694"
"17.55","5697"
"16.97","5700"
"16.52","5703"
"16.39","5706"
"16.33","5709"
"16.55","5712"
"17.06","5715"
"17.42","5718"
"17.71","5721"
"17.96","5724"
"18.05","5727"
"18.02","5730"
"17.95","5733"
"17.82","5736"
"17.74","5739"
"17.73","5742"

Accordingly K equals 1.0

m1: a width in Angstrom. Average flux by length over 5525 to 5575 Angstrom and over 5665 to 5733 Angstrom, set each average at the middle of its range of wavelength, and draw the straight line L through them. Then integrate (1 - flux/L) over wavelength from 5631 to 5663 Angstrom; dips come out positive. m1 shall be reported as 0.5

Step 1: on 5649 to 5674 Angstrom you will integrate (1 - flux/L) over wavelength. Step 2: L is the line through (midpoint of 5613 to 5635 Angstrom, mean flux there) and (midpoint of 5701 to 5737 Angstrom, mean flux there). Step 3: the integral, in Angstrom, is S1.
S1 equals 0.5 Angstrom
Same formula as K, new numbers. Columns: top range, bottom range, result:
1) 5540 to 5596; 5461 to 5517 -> 1.03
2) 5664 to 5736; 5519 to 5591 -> 1.01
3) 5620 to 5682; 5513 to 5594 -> 1.00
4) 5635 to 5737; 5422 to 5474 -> 1.02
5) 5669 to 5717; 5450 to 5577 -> 1.01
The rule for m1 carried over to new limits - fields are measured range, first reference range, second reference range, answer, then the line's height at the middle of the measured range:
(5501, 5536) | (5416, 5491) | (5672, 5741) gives 0.8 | 17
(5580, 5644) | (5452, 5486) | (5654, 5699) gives 0.6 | 17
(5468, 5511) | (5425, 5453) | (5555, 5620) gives 0.7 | 16.9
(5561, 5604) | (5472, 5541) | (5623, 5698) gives 0.2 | 16.9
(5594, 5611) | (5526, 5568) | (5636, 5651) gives 0.4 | 17.1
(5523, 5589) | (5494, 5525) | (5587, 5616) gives -1.9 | 16.6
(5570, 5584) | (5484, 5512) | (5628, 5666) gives -0.4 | 16.8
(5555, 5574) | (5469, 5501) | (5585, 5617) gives -0.5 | 16.6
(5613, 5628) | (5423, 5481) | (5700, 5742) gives 0.1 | 17.2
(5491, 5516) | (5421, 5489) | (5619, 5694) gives 0.4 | 16.9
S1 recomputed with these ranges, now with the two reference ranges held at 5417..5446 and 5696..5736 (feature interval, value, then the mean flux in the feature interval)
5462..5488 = 0.6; 16.7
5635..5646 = 0.1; 17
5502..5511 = 0.4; 16.4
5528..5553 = -0.2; 17.3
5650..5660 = 0.2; 16.9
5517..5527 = 0.2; 16.8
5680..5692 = 0.1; 17.1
